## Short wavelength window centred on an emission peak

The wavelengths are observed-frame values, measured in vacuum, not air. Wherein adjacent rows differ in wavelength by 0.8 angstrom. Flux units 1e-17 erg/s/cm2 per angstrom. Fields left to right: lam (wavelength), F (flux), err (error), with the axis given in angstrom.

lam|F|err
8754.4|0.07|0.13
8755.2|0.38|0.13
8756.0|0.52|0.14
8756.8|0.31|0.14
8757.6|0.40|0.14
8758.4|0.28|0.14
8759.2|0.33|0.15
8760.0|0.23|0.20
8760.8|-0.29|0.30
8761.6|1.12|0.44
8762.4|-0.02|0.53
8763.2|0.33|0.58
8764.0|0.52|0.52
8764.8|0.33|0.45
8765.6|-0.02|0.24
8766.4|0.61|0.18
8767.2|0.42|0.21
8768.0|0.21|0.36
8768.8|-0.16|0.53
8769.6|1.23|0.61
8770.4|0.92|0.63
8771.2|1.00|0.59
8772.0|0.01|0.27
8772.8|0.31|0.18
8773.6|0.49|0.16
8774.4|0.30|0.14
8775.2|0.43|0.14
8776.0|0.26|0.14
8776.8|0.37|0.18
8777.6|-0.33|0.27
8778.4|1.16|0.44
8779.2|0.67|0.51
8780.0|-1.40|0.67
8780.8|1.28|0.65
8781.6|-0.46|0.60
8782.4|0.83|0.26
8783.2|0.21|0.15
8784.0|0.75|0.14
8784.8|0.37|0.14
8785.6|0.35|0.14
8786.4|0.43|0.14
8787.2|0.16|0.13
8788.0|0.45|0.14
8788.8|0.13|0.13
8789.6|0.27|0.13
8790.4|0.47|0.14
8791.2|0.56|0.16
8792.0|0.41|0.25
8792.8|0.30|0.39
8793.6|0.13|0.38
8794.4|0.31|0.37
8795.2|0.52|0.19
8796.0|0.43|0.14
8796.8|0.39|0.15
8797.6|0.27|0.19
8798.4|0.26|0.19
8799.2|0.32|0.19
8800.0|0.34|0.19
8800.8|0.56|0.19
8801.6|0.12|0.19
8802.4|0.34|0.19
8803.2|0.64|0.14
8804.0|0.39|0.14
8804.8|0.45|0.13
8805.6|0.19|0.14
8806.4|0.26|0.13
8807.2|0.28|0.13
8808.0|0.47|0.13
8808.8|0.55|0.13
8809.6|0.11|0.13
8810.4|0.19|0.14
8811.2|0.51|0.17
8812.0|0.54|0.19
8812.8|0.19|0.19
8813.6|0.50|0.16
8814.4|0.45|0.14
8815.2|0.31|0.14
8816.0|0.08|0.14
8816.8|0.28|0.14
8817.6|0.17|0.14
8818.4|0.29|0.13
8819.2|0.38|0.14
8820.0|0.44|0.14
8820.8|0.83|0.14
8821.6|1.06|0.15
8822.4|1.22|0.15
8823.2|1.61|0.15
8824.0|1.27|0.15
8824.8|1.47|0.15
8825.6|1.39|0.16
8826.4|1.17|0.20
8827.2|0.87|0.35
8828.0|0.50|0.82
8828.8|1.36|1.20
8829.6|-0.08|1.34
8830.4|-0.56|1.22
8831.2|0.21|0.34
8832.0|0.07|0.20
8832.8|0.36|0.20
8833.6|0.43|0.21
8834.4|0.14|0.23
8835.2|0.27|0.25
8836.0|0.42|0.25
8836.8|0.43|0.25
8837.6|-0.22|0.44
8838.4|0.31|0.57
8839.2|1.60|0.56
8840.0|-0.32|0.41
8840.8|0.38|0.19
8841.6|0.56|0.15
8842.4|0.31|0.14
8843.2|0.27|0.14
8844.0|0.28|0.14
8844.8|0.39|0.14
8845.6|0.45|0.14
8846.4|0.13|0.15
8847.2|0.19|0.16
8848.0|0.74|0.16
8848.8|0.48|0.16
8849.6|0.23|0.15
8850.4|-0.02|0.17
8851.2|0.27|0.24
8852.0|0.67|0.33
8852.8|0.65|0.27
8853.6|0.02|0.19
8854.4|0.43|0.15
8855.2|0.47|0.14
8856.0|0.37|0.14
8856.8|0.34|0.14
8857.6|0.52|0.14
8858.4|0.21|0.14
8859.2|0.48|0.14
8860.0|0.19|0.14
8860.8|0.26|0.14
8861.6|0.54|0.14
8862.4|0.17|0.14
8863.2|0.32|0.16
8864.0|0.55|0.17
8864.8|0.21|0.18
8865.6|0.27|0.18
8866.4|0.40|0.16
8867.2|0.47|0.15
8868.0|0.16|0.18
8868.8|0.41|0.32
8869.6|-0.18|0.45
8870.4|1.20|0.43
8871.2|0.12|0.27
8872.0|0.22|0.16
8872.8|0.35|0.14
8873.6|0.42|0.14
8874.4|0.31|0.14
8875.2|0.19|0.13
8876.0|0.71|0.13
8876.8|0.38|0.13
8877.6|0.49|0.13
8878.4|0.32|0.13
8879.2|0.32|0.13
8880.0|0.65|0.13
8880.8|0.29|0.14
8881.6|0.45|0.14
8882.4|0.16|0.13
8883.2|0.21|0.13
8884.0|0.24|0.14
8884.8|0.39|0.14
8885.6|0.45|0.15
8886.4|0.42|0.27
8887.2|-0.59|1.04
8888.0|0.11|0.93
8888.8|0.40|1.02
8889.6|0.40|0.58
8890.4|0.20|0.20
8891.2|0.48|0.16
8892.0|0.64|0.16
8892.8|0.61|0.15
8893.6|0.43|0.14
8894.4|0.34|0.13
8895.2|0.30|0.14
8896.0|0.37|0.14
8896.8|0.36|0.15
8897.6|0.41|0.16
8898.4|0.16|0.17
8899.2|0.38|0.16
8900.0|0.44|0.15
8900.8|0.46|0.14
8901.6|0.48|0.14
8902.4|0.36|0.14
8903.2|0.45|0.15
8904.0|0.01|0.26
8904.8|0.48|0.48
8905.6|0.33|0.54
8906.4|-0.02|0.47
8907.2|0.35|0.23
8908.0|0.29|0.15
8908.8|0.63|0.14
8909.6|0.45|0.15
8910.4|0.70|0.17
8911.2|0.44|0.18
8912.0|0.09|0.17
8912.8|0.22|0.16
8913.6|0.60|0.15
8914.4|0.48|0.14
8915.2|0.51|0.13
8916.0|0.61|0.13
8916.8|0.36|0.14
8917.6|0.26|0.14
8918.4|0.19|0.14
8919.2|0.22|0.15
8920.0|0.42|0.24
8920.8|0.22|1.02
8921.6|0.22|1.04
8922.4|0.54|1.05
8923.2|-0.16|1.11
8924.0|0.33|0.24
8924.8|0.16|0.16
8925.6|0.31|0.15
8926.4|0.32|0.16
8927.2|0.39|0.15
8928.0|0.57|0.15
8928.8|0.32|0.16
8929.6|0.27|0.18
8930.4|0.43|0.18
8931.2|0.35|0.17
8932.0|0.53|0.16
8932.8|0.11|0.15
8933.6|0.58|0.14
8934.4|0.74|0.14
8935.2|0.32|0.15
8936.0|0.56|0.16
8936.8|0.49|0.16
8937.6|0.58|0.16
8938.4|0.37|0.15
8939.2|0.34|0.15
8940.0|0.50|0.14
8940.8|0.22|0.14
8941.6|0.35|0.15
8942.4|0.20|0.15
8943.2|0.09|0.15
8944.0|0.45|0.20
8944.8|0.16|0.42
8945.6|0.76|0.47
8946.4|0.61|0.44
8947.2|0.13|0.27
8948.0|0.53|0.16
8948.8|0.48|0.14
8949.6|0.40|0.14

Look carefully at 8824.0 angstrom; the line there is H-beta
